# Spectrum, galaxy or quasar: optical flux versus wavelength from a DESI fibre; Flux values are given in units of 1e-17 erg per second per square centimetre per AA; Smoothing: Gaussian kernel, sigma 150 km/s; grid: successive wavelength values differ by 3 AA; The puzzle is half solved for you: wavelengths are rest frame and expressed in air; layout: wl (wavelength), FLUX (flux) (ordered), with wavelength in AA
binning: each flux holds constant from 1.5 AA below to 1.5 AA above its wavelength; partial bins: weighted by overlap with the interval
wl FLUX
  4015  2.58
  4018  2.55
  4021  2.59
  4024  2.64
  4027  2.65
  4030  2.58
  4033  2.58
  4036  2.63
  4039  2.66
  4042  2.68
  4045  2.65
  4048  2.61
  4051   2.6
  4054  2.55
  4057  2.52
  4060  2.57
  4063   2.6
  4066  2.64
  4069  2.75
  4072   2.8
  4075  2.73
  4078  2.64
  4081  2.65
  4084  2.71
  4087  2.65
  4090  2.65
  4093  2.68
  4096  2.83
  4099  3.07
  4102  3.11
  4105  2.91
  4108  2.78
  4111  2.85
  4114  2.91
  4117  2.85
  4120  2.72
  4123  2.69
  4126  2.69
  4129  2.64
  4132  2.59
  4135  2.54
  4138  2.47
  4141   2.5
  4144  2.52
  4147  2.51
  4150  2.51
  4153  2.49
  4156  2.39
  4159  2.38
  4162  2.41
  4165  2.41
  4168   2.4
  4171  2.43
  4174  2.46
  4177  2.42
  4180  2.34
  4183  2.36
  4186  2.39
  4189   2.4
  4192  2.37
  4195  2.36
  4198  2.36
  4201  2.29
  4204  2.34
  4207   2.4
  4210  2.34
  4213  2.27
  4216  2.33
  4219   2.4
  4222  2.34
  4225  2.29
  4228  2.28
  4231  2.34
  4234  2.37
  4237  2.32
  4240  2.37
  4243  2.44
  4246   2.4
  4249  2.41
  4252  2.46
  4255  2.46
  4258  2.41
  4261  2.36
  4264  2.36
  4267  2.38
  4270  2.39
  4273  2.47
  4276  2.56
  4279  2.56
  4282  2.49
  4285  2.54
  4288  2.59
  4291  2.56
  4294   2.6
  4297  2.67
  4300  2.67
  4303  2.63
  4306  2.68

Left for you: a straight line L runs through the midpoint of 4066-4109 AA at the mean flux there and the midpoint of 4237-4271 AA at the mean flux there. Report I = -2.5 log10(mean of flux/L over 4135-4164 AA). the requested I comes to 0.07 mag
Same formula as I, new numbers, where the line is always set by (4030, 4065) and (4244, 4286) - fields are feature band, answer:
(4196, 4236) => 0.066 mag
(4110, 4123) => -0.106 mag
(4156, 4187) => 0.050 mag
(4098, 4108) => -0.167 mag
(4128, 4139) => -0.008 mag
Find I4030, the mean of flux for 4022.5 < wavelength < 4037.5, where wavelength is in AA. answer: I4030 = 2.62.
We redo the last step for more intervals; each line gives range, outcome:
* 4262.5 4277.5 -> 2.43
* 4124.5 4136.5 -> 2.61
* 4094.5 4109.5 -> 2.94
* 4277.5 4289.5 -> 2.54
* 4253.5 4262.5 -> 2.41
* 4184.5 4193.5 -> 2.39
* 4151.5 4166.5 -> 2.42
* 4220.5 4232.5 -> 2.31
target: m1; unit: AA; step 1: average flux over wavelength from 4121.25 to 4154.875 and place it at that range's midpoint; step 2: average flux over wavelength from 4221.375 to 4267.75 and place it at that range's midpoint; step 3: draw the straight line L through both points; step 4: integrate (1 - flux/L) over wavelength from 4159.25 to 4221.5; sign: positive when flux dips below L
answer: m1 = 2.4 AA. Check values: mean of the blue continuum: 2.56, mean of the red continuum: 2.37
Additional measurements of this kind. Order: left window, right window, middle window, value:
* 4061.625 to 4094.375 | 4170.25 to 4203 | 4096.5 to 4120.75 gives -2.86 AA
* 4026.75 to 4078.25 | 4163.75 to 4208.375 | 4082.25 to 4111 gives -3.05 AA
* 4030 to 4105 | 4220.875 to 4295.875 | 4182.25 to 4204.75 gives 1.44 AA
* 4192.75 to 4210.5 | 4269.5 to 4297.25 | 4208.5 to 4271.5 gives 1.87 AA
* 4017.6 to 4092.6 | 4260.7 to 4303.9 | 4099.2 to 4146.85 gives -2.15 AA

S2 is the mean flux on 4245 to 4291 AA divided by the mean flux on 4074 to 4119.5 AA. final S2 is 0.9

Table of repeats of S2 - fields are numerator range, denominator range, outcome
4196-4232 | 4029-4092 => 0.88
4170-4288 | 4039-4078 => 0.91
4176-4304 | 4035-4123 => 0.89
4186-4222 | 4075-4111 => 0.84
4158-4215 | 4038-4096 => 0.89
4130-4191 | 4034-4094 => 0.92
